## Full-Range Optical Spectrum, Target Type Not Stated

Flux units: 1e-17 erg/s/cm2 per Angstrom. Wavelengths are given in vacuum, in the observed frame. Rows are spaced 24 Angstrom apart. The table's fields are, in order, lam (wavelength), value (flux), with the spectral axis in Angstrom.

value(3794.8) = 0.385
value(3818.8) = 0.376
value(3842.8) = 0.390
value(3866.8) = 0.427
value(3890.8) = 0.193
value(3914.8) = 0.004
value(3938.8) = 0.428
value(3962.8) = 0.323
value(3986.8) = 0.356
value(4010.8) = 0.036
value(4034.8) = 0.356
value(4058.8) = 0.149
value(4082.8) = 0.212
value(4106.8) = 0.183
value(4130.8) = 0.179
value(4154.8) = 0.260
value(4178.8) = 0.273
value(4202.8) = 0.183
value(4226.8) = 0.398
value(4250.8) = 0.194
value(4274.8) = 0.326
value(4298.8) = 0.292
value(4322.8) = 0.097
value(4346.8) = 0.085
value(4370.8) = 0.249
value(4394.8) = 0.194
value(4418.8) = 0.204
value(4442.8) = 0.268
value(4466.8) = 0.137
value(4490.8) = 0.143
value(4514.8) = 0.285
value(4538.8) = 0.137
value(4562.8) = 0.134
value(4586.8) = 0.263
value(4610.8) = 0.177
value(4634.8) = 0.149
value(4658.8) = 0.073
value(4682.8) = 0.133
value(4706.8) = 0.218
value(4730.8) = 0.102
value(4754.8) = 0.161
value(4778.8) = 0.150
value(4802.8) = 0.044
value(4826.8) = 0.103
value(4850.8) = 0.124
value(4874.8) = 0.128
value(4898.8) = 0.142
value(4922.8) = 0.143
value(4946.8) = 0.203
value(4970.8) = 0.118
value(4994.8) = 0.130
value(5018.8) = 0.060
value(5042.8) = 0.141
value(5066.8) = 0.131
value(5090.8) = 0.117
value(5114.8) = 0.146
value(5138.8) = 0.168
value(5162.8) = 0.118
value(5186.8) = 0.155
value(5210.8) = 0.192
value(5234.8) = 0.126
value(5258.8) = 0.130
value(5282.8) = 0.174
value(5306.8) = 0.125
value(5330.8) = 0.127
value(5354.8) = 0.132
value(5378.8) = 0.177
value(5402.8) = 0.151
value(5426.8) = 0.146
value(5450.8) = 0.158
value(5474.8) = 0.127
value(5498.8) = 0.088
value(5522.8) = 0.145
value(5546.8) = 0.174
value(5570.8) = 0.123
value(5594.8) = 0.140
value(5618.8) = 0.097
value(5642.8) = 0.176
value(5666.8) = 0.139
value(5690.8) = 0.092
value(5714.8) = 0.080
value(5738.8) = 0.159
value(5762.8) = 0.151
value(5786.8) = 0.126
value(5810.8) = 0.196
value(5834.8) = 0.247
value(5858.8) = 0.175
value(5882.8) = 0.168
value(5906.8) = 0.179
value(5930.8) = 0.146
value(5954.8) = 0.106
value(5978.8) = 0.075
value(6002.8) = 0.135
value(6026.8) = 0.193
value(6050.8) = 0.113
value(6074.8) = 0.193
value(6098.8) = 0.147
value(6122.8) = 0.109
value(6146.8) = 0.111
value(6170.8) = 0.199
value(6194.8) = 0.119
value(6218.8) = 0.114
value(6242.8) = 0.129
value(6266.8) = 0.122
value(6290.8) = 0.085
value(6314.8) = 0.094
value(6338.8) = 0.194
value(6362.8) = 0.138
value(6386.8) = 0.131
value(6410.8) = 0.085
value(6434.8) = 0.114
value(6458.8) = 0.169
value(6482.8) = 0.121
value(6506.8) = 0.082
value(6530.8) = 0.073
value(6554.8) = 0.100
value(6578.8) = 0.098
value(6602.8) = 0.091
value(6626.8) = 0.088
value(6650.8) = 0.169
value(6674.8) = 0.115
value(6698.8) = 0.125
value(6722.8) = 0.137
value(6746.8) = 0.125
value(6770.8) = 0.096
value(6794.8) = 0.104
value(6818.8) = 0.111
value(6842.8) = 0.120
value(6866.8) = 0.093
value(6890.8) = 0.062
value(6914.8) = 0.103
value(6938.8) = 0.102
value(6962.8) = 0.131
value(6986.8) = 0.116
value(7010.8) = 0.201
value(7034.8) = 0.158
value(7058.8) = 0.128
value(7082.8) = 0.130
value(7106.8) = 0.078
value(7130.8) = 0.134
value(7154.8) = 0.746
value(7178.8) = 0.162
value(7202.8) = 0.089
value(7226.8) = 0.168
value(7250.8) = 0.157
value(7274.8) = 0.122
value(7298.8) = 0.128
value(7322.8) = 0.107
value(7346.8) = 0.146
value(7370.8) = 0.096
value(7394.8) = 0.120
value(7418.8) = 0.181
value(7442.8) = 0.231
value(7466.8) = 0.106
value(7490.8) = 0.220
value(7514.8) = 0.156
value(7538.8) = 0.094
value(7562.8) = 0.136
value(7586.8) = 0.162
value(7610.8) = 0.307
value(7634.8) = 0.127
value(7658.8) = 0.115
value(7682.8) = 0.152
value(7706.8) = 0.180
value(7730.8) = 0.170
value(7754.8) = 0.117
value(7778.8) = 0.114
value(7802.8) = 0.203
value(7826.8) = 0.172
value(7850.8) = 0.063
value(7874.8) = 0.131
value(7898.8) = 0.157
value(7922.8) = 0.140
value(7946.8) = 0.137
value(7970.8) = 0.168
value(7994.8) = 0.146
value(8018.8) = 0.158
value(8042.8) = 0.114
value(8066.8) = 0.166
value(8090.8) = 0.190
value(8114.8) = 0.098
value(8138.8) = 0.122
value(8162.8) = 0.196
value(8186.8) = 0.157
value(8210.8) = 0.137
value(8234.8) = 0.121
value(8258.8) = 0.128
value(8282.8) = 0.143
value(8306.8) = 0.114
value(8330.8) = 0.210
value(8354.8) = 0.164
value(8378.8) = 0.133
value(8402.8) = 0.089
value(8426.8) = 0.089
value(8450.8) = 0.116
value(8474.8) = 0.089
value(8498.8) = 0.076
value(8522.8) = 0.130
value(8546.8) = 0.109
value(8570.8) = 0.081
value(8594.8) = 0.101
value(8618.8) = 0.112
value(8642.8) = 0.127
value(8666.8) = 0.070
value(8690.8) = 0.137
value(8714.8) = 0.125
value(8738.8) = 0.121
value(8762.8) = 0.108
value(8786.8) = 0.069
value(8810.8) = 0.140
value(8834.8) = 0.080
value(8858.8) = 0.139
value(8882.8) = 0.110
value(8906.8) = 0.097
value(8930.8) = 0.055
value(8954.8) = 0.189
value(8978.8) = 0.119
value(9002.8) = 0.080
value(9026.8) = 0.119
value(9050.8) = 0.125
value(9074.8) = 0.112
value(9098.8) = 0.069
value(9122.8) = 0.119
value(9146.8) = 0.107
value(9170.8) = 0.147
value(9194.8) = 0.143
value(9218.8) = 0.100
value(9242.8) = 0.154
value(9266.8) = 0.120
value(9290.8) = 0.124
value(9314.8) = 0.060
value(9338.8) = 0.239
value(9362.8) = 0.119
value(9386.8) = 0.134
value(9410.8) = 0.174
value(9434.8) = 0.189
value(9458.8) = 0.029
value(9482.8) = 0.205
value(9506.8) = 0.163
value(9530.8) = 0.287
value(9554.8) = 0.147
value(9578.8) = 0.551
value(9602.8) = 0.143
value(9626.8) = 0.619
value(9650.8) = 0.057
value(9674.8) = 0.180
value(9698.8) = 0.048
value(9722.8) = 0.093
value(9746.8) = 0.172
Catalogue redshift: 0.92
